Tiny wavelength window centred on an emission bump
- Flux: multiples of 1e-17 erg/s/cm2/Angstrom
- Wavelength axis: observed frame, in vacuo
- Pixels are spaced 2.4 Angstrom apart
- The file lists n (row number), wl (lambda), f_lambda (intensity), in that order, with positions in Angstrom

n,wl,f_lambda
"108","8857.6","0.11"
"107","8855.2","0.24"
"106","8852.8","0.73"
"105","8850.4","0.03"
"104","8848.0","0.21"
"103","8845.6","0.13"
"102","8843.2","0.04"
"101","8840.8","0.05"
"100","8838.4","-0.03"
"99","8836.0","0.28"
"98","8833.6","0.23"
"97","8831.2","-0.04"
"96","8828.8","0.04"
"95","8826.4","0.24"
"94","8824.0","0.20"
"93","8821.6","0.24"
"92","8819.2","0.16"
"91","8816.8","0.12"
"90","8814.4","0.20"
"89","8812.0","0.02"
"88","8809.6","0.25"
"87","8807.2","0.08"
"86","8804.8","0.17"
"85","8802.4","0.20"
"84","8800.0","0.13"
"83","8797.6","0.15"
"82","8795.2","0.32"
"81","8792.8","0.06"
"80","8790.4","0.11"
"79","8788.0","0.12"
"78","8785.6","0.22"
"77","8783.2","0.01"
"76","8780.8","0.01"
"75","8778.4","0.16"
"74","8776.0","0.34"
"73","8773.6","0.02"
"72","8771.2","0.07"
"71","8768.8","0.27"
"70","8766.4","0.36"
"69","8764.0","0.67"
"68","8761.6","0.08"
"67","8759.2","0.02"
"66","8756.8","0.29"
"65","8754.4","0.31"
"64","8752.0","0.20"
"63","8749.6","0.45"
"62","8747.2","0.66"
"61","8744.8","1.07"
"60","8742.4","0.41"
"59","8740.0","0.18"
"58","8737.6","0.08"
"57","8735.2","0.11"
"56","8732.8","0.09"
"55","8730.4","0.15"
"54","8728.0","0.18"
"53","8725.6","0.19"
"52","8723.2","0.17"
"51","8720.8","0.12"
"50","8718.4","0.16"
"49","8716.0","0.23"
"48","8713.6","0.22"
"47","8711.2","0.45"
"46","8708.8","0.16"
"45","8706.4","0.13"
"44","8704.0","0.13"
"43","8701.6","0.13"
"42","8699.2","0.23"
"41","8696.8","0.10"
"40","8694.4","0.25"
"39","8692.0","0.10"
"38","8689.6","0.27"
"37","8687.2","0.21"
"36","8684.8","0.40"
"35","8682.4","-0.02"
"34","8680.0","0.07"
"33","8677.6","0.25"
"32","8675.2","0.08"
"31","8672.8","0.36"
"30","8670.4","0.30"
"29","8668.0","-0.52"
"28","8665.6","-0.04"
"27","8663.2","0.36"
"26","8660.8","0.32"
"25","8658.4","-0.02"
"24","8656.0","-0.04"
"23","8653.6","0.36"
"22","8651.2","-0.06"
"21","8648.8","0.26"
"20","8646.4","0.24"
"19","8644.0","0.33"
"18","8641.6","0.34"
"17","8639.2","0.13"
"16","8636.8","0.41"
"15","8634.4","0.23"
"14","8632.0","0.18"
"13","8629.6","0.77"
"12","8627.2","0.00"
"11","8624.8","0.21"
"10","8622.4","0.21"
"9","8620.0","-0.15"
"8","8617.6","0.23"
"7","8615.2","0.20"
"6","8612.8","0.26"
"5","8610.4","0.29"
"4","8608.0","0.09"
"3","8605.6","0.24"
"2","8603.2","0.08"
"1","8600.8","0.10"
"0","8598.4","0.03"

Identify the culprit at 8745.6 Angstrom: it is H-beta 4861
